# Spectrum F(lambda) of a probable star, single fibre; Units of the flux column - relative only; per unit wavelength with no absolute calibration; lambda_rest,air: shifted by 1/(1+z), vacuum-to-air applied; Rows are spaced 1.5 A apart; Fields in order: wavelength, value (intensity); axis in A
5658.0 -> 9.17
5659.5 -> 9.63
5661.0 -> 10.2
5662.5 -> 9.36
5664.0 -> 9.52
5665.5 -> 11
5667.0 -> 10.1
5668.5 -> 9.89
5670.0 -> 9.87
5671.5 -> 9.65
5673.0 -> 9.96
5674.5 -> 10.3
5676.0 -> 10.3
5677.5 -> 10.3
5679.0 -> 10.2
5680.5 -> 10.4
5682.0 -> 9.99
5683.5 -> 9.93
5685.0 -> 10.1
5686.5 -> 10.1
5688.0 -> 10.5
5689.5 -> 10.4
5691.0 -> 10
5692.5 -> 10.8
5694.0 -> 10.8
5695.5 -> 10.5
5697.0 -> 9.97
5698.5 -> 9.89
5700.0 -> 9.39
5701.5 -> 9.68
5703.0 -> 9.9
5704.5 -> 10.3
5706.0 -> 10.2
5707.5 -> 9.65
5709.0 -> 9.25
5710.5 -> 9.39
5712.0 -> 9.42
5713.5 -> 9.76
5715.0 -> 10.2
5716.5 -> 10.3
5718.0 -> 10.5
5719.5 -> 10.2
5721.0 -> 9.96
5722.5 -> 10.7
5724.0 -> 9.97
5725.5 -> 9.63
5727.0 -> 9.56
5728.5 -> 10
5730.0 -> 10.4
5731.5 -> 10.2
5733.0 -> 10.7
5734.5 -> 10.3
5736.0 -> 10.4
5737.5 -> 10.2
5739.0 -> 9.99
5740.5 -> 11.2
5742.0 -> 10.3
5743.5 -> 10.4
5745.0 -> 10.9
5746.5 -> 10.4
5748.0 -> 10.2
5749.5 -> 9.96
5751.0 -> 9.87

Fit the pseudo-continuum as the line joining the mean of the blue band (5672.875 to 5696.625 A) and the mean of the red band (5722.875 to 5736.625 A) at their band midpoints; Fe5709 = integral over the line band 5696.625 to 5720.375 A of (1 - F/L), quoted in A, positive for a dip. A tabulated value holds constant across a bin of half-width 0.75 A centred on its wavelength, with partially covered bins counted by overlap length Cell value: 0.79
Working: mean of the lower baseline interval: 10.3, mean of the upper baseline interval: 10.1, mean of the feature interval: 9.87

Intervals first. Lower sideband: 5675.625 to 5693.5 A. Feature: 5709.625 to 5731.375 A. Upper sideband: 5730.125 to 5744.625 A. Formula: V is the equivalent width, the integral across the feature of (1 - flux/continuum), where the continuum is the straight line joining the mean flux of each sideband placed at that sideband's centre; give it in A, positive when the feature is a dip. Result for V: 0.8 A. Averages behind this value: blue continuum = 10.3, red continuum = 10.4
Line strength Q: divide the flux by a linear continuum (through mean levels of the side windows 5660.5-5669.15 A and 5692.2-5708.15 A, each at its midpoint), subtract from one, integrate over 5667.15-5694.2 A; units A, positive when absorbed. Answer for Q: -0.4 A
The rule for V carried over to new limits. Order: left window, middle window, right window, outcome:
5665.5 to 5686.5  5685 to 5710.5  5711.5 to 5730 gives 0.0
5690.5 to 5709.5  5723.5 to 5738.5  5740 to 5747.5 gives 0.4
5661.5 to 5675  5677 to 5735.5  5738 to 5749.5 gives 0.6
